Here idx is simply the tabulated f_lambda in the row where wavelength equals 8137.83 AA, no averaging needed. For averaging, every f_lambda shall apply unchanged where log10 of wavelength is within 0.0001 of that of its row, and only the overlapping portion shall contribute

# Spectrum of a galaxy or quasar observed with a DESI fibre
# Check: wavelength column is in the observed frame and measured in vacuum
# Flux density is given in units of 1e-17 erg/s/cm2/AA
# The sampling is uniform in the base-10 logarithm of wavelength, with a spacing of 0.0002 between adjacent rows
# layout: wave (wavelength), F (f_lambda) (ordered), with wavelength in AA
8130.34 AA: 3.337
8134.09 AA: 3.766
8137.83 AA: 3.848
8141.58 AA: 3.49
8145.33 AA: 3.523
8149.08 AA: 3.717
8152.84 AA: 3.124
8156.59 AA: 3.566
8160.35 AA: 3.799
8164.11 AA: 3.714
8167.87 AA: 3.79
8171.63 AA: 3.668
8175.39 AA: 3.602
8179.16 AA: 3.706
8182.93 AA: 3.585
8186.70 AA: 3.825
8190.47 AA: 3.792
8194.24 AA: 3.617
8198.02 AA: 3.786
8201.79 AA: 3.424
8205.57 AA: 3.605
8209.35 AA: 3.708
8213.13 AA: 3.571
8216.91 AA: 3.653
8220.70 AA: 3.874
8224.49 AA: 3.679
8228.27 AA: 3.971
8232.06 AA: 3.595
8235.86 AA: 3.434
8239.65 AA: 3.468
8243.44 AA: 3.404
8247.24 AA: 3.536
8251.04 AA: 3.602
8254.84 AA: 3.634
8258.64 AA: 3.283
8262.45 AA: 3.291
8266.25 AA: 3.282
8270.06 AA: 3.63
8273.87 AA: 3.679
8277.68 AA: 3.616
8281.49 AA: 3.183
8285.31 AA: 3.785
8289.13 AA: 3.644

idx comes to 3.848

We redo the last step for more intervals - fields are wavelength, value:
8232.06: 3.595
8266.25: 3.282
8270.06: 3.63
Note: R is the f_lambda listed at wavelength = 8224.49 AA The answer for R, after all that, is 3.679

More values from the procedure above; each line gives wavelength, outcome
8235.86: 3.434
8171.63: 3.668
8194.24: 3.617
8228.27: 3.971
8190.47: 3.792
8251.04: 3.602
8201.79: 3.424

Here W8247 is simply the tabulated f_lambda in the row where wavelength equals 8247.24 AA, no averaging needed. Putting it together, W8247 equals 3.536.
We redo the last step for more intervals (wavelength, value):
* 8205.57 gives 3.605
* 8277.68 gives 3.616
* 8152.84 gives 3.124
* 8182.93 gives 3.585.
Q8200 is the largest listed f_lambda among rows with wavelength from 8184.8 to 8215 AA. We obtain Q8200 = 3.825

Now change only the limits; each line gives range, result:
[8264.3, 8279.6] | 3.679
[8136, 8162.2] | 3.848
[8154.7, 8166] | 3.799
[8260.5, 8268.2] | 3.291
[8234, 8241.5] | 3.468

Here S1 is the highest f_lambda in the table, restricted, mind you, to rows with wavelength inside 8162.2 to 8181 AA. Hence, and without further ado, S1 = 3.79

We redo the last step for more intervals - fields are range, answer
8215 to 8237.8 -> 3.971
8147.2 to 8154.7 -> 3.717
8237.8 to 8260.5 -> 3.634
